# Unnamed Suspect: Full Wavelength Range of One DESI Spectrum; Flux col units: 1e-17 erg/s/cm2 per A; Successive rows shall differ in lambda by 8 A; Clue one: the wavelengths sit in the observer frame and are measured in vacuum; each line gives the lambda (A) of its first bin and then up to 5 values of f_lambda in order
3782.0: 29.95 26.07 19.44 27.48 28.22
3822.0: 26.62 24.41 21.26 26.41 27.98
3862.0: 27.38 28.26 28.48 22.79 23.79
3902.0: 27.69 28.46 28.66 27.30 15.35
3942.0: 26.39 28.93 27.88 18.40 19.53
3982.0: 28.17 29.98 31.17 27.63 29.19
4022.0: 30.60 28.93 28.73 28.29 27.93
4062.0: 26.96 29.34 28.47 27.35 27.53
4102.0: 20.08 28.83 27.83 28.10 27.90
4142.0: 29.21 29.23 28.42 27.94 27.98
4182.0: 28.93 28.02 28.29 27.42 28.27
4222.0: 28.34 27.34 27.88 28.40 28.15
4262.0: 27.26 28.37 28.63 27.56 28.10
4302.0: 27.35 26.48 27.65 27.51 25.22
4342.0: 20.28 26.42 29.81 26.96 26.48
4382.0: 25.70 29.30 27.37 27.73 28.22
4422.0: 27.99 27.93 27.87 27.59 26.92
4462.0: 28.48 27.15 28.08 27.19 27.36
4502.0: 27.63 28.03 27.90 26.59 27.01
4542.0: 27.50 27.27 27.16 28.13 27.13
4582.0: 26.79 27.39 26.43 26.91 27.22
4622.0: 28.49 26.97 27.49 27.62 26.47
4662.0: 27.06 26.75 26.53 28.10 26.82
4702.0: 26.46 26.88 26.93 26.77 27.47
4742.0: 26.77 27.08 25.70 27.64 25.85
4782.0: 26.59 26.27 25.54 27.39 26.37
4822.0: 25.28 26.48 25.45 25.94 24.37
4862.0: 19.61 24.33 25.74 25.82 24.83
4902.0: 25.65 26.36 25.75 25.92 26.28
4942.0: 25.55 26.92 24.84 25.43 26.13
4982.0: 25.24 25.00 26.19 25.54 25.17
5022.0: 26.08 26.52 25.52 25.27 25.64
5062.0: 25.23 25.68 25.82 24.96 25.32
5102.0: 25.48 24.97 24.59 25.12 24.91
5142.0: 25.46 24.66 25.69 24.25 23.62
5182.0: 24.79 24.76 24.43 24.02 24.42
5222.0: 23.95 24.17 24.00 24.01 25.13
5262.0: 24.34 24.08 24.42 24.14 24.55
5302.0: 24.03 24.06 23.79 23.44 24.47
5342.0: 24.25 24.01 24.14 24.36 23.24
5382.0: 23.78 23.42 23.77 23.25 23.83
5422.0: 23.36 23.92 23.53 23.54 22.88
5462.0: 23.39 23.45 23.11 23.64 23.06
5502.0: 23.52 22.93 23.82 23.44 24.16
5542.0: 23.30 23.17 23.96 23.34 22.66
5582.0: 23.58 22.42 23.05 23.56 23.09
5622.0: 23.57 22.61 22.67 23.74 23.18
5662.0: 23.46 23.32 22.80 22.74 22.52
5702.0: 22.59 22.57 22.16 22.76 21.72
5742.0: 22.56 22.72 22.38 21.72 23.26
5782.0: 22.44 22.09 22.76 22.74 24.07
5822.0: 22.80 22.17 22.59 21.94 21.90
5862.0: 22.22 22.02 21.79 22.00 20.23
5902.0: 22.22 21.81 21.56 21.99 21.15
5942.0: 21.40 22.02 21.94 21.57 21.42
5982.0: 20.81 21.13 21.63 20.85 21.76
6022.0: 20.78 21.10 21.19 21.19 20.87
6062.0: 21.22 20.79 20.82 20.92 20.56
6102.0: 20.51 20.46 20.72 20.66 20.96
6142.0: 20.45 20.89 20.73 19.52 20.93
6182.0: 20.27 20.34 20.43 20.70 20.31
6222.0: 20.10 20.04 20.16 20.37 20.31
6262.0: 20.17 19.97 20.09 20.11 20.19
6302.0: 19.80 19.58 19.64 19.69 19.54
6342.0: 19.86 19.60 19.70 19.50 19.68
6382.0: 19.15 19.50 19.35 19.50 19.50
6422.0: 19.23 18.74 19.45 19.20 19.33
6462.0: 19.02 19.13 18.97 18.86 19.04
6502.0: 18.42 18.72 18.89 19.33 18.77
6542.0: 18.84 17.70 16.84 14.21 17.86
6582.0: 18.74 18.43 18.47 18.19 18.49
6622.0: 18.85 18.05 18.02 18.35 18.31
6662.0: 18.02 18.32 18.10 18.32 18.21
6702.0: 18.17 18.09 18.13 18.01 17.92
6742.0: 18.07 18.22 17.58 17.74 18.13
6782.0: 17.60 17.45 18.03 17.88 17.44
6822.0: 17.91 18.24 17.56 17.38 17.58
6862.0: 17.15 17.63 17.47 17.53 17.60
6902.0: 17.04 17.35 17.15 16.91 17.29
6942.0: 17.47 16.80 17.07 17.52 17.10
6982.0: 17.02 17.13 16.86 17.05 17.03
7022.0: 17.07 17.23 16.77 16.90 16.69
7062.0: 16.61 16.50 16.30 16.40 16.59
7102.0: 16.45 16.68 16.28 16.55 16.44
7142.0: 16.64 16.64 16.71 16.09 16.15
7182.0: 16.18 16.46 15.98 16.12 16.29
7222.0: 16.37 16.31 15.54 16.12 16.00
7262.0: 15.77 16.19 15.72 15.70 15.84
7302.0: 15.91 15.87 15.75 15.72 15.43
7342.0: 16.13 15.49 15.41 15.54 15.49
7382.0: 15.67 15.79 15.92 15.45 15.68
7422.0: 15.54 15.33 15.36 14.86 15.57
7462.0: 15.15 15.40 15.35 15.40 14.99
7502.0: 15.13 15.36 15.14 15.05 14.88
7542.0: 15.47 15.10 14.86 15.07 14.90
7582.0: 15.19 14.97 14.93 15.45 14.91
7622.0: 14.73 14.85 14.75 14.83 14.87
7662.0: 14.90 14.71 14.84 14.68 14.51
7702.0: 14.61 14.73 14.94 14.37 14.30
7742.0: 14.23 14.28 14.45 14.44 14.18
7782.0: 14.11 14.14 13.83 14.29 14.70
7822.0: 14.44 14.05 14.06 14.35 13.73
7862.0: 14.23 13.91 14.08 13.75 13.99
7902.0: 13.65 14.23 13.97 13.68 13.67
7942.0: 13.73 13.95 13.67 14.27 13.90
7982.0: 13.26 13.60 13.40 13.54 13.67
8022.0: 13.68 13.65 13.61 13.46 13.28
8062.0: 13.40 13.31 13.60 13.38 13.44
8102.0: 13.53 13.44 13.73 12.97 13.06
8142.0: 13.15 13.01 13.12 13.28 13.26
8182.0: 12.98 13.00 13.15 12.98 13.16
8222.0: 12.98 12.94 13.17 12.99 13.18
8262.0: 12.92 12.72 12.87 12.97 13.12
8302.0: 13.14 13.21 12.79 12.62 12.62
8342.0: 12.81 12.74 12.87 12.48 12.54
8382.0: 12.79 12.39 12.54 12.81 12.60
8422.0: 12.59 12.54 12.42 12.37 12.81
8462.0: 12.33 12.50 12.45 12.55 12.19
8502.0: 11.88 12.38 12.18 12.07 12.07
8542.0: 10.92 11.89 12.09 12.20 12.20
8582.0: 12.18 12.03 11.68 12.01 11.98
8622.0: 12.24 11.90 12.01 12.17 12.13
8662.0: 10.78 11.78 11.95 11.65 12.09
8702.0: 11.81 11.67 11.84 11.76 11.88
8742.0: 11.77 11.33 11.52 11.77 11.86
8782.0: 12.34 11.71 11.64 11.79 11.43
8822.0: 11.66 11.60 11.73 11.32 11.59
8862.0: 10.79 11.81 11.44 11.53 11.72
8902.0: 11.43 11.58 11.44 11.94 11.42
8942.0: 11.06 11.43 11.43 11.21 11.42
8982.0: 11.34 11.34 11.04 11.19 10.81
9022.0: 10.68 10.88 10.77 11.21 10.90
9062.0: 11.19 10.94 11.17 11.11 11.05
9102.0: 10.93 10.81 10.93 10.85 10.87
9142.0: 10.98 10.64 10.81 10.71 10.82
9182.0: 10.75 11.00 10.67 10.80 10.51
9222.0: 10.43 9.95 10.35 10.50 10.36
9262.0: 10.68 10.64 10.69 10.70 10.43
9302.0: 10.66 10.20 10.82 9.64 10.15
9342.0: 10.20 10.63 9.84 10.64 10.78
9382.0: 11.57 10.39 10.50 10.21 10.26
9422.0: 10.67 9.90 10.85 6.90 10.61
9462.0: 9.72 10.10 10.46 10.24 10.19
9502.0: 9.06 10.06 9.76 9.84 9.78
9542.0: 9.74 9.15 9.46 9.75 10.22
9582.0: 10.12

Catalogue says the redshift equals 0.000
